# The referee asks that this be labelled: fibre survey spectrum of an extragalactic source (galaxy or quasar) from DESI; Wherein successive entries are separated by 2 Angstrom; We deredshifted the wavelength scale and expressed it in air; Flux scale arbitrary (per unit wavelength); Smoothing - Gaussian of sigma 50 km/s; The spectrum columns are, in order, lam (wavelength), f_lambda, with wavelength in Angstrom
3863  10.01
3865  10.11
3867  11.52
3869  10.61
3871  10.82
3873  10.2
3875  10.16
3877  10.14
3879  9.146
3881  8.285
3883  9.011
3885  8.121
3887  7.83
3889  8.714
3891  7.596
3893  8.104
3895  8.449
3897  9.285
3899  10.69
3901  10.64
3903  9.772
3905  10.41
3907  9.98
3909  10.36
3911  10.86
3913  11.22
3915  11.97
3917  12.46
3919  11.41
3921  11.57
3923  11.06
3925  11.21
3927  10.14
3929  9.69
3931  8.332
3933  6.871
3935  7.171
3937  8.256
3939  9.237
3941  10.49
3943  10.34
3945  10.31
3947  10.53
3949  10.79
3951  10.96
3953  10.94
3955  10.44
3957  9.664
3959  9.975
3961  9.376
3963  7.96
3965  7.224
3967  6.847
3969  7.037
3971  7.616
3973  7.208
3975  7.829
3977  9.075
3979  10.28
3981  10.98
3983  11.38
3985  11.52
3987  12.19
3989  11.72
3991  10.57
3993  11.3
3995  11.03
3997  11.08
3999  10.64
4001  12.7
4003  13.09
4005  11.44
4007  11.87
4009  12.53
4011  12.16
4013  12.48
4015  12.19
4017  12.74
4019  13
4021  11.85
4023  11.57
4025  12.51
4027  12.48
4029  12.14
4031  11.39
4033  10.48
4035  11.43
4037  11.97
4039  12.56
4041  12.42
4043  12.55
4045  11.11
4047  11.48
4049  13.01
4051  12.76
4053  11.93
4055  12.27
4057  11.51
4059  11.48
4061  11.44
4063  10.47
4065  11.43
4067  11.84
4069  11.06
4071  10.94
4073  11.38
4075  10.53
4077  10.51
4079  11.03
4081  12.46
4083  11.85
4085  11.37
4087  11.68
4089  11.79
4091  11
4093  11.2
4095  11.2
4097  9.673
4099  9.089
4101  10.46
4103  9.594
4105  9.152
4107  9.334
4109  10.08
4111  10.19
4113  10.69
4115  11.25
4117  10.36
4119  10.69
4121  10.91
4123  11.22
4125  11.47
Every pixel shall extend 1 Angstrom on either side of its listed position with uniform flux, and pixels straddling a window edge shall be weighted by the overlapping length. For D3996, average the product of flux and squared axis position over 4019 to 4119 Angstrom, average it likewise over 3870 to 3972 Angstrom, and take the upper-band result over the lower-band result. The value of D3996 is 1.26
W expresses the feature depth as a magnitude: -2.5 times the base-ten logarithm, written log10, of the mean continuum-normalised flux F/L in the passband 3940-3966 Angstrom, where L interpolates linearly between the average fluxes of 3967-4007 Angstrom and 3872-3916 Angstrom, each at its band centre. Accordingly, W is 0.02 mag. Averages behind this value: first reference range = 9.59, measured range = 9.92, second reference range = 10.4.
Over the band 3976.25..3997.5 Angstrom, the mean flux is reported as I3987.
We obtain 11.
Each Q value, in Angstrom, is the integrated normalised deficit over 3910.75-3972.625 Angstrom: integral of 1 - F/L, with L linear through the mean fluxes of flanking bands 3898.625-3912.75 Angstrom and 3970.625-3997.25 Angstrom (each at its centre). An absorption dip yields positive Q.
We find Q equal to 4.0 Angstrom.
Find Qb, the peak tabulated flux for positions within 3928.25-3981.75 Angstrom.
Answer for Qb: 10.98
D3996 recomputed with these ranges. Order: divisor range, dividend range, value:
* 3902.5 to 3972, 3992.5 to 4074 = 1.27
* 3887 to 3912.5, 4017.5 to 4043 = 1.35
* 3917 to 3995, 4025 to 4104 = 1.23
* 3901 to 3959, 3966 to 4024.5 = 1.10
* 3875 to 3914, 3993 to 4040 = 1.35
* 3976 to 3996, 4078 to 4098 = 1.08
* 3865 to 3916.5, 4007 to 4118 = 1.27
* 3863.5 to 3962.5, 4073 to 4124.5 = 1.19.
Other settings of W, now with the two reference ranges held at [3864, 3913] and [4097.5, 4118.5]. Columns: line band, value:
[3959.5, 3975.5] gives 0.260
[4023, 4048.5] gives -0.198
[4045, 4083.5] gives -0.160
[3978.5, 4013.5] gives -0.181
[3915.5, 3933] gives -0.090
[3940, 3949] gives -0.077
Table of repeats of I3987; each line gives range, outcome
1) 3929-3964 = 9.51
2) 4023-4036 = 11.7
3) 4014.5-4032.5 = 12.2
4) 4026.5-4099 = 11.5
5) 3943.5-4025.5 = 10.6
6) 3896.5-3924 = 10.9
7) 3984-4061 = 11.9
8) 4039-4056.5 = 12.2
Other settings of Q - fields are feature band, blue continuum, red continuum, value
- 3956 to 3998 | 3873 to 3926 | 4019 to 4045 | 5.8 Angstrom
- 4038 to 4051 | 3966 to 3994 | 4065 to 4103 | -2.1 Angstrom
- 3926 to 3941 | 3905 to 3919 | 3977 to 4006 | 3.4 Angstrom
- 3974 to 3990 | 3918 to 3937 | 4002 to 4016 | 1.1 Angstrom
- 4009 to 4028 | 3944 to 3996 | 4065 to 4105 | -3.8 Angstrom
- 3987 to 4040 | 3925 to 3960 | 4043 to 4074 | -4.9 Angstrom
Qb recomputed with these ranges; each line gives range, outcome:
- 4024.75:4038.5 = 12.51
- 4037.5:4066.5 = 13.01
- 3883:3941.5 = 12.46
